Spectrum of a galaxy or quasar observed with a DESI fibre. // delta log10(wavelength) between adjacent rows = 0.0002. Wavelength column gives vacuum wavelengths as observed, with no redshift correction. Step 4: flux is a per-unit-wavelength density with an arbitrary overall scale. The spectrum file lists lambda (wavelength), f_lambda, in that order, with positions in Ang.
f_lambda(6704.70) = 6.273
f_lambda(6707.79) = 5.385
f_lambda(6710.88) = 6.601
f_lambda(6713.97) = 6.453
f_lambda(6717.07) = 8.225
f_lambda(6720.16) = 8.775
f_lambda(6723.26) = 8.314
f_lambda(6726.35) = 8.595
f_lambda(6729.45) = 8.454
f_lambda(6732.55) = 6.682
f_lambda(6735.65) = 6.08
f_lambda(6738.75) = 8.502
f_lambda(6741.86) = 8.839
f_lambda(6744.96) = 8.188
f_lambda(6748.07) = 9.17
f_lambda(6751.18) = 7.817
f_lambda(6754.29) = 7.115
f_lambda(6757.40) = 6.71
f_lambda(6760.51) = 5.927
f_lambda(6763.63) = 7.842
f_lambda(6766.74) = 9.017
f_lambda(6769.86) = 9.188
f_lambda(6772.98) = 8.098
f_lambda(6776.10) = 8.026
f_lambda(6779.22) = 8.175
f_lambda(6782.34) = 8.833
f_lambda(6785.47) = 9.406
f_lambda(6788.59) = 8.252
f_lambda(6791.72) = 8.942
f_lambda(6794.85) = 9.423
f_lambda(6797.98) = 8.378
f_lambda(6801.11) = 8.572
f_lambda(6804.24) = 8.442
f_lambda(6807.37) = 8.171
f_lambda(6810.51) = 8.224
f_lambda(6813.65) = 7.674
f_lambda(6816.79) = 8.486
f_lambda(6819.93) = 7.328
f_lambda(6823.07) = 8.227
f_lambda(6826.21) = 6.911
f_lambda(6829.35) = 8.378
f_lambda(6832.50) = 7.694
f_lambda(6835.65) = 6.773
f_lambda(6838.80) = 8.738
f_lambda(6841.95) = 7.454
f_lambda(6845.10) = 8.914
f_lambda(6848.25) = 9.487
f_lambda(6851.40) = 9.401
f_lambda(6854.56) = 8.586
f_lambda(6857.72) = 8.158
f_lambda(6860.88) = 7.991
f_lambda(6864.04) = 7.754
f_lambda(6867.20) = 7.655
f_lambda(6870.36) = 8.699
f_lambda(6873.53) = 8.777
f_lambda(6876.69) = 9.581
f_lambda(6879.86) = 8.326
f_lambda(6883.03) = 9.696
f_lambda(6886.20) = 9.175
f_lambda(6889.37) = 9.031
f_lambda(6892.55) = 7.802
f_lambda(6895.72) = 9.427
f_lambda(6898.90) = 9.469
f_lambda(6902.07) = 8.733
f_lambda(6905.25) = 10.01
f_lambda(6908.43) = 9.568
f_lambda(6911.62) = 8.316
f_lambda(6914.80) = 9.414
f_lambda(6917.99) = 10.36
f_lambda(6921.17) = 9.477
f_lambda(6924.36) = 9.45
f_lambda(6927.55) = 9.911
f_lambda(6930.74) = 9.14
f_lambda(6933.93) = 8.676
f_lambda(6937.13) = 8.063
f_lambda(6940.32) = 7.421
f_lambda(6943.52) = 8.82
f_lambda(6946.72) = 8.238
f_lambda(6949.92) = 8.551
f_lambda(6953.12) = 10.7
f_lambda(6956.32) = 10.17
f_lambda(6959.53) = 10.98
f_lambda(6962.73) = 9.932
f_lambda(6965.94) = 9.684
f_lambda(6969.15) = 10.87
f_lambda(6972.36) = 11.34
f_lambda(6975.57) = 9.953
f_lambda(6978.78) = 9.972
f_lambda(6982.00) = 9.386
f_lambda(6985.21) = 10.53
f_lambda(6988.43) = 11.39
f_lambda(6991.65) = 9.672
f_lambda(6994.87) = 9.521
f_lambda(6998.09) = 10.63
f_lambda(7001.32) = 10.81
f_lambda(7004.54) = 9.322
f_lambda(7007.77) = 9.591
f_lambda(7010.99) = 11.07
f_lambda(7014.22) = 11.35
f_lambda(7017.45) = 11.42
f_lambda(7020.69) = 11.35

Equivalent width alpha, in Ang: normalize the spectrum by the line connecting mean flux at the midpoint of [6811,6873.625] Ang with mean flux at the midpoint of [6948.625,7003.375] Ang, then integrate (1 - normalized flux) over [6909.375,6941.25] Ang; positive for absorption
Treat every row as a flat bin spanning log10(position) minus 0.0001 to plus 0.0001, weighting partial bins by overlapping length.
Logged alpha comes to 1.3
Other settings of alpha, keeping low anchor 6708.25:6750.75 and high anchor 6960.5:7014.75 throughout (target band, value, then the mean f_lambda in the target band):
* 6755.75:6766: 1.4 Ang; 7.01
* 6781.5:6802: -1.0 Ang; 8.84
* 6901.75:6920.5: 0.2 Ang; 9.45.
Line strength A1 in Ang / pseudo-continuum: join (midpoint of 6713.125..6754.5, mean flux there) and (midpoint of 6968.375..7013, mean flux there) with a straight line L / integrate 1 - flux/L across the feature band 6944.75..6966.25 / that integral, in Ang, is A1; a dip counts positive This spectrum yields 0.5 Ang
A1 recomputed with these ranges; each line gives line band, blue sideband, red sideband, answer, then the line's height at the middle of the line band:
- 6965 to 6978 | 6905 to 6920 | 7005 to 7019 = -0.3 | 10.2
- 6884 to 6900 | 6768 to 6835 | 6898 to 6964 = 0.0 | 9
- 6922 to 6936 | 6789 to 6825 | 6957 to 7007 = 0.6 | 9.67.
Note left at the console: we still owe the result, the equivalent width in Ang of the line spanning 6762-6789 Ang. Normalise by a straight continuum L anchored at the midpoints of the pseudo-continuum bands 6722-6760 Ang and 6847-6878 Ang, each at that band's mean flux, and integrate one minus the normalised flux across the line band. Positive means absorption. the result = -1.7 Ang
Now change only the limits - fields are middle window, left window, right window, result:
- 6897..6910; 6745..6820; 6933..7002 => -0.3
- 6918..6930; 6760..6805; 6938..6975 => -0.3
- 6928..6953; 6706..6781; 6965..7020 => 3.1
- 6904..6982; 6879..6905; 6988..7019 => 1.1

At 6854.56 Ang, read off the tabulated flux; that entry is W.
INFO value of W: 8.586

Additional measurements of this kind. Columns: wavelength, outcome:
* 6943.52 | 8.82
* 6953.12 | 10.7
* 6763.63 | 7.842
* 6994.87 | 9.521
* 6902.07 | 8.733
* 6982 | 9.386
